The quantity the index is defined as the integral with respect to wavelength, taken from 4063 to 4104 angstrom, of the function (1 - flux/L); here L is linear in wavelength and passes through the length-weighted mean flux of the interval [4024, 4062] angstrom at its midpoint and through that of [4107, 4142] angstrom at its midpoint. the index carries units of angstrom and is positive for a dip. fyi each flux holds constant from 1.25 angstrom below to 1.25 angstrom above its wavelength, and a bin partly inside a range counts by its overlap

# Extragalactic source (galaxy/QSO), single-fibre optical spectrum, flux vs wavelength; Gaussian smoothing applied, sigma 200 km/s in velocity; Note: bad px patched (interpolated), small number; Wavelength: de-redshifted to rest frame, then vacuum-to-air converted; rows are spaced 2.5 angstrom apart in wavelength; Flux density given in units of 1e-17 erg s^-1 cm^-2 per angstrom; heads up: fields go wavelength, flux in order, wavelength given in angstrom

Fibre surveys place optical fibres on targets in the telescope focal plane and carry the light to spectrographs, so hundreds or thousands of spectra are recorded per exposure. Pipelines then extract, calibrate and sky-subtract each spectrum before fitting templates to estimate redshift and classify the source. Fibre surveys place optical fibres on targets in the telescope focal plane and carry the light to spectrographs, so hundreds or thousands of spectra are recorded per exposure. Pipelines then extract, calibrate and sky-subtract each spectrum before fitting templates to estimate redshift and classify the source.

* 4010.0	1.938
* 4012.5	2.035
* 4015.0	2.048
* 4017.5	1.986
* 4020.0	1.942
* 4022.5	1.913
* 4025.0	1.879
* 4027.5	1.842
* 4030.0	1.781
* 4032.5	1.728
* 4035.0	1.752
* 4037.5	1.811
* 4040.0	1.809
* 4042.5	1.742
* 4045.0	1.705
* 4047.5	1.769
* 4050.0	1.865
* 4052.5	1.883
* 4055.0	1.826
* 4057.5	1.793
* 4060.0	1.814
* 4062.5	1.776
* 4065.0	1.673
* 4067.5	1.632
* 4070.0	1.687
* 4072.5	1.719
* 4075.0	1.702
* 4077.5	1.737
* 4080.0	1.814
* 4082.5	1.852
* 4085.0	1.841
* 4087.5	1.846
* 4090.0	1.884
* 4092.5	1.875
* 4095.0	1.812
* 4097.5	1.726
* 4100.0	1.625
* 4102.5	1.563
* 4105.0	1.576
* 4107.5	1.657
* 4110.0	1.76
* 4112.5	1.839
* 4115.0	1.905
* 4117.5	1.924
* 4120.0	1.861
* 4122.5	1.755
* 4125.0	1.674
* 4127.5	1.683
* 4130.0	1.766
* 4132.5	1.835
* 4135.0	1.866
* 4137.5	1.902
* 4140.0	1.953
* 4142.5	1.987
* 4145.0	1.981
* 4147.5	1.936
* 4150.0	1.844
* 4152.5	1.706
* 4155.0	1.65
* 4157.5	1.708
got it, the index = 1.4 angstrom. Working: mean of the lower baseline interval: 1.8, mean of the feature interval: 1.75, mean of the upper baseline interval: 1.82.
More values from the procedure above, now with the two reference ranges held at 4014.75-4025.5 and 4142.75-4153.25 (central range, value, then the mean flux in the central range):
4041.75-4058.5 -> 1.17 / 1.8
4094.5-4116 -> 2.19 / 1.71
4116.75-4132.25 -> 0.99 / 1.78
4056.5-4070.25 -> 1.41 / 1.73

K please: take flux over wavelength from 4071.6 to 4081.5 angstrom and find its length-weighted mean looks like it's 1.75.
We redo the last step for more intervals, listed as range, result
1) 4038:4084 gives 1.77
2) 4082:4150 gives 1.81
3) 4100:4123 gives 1.75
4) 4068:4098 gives 1.79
